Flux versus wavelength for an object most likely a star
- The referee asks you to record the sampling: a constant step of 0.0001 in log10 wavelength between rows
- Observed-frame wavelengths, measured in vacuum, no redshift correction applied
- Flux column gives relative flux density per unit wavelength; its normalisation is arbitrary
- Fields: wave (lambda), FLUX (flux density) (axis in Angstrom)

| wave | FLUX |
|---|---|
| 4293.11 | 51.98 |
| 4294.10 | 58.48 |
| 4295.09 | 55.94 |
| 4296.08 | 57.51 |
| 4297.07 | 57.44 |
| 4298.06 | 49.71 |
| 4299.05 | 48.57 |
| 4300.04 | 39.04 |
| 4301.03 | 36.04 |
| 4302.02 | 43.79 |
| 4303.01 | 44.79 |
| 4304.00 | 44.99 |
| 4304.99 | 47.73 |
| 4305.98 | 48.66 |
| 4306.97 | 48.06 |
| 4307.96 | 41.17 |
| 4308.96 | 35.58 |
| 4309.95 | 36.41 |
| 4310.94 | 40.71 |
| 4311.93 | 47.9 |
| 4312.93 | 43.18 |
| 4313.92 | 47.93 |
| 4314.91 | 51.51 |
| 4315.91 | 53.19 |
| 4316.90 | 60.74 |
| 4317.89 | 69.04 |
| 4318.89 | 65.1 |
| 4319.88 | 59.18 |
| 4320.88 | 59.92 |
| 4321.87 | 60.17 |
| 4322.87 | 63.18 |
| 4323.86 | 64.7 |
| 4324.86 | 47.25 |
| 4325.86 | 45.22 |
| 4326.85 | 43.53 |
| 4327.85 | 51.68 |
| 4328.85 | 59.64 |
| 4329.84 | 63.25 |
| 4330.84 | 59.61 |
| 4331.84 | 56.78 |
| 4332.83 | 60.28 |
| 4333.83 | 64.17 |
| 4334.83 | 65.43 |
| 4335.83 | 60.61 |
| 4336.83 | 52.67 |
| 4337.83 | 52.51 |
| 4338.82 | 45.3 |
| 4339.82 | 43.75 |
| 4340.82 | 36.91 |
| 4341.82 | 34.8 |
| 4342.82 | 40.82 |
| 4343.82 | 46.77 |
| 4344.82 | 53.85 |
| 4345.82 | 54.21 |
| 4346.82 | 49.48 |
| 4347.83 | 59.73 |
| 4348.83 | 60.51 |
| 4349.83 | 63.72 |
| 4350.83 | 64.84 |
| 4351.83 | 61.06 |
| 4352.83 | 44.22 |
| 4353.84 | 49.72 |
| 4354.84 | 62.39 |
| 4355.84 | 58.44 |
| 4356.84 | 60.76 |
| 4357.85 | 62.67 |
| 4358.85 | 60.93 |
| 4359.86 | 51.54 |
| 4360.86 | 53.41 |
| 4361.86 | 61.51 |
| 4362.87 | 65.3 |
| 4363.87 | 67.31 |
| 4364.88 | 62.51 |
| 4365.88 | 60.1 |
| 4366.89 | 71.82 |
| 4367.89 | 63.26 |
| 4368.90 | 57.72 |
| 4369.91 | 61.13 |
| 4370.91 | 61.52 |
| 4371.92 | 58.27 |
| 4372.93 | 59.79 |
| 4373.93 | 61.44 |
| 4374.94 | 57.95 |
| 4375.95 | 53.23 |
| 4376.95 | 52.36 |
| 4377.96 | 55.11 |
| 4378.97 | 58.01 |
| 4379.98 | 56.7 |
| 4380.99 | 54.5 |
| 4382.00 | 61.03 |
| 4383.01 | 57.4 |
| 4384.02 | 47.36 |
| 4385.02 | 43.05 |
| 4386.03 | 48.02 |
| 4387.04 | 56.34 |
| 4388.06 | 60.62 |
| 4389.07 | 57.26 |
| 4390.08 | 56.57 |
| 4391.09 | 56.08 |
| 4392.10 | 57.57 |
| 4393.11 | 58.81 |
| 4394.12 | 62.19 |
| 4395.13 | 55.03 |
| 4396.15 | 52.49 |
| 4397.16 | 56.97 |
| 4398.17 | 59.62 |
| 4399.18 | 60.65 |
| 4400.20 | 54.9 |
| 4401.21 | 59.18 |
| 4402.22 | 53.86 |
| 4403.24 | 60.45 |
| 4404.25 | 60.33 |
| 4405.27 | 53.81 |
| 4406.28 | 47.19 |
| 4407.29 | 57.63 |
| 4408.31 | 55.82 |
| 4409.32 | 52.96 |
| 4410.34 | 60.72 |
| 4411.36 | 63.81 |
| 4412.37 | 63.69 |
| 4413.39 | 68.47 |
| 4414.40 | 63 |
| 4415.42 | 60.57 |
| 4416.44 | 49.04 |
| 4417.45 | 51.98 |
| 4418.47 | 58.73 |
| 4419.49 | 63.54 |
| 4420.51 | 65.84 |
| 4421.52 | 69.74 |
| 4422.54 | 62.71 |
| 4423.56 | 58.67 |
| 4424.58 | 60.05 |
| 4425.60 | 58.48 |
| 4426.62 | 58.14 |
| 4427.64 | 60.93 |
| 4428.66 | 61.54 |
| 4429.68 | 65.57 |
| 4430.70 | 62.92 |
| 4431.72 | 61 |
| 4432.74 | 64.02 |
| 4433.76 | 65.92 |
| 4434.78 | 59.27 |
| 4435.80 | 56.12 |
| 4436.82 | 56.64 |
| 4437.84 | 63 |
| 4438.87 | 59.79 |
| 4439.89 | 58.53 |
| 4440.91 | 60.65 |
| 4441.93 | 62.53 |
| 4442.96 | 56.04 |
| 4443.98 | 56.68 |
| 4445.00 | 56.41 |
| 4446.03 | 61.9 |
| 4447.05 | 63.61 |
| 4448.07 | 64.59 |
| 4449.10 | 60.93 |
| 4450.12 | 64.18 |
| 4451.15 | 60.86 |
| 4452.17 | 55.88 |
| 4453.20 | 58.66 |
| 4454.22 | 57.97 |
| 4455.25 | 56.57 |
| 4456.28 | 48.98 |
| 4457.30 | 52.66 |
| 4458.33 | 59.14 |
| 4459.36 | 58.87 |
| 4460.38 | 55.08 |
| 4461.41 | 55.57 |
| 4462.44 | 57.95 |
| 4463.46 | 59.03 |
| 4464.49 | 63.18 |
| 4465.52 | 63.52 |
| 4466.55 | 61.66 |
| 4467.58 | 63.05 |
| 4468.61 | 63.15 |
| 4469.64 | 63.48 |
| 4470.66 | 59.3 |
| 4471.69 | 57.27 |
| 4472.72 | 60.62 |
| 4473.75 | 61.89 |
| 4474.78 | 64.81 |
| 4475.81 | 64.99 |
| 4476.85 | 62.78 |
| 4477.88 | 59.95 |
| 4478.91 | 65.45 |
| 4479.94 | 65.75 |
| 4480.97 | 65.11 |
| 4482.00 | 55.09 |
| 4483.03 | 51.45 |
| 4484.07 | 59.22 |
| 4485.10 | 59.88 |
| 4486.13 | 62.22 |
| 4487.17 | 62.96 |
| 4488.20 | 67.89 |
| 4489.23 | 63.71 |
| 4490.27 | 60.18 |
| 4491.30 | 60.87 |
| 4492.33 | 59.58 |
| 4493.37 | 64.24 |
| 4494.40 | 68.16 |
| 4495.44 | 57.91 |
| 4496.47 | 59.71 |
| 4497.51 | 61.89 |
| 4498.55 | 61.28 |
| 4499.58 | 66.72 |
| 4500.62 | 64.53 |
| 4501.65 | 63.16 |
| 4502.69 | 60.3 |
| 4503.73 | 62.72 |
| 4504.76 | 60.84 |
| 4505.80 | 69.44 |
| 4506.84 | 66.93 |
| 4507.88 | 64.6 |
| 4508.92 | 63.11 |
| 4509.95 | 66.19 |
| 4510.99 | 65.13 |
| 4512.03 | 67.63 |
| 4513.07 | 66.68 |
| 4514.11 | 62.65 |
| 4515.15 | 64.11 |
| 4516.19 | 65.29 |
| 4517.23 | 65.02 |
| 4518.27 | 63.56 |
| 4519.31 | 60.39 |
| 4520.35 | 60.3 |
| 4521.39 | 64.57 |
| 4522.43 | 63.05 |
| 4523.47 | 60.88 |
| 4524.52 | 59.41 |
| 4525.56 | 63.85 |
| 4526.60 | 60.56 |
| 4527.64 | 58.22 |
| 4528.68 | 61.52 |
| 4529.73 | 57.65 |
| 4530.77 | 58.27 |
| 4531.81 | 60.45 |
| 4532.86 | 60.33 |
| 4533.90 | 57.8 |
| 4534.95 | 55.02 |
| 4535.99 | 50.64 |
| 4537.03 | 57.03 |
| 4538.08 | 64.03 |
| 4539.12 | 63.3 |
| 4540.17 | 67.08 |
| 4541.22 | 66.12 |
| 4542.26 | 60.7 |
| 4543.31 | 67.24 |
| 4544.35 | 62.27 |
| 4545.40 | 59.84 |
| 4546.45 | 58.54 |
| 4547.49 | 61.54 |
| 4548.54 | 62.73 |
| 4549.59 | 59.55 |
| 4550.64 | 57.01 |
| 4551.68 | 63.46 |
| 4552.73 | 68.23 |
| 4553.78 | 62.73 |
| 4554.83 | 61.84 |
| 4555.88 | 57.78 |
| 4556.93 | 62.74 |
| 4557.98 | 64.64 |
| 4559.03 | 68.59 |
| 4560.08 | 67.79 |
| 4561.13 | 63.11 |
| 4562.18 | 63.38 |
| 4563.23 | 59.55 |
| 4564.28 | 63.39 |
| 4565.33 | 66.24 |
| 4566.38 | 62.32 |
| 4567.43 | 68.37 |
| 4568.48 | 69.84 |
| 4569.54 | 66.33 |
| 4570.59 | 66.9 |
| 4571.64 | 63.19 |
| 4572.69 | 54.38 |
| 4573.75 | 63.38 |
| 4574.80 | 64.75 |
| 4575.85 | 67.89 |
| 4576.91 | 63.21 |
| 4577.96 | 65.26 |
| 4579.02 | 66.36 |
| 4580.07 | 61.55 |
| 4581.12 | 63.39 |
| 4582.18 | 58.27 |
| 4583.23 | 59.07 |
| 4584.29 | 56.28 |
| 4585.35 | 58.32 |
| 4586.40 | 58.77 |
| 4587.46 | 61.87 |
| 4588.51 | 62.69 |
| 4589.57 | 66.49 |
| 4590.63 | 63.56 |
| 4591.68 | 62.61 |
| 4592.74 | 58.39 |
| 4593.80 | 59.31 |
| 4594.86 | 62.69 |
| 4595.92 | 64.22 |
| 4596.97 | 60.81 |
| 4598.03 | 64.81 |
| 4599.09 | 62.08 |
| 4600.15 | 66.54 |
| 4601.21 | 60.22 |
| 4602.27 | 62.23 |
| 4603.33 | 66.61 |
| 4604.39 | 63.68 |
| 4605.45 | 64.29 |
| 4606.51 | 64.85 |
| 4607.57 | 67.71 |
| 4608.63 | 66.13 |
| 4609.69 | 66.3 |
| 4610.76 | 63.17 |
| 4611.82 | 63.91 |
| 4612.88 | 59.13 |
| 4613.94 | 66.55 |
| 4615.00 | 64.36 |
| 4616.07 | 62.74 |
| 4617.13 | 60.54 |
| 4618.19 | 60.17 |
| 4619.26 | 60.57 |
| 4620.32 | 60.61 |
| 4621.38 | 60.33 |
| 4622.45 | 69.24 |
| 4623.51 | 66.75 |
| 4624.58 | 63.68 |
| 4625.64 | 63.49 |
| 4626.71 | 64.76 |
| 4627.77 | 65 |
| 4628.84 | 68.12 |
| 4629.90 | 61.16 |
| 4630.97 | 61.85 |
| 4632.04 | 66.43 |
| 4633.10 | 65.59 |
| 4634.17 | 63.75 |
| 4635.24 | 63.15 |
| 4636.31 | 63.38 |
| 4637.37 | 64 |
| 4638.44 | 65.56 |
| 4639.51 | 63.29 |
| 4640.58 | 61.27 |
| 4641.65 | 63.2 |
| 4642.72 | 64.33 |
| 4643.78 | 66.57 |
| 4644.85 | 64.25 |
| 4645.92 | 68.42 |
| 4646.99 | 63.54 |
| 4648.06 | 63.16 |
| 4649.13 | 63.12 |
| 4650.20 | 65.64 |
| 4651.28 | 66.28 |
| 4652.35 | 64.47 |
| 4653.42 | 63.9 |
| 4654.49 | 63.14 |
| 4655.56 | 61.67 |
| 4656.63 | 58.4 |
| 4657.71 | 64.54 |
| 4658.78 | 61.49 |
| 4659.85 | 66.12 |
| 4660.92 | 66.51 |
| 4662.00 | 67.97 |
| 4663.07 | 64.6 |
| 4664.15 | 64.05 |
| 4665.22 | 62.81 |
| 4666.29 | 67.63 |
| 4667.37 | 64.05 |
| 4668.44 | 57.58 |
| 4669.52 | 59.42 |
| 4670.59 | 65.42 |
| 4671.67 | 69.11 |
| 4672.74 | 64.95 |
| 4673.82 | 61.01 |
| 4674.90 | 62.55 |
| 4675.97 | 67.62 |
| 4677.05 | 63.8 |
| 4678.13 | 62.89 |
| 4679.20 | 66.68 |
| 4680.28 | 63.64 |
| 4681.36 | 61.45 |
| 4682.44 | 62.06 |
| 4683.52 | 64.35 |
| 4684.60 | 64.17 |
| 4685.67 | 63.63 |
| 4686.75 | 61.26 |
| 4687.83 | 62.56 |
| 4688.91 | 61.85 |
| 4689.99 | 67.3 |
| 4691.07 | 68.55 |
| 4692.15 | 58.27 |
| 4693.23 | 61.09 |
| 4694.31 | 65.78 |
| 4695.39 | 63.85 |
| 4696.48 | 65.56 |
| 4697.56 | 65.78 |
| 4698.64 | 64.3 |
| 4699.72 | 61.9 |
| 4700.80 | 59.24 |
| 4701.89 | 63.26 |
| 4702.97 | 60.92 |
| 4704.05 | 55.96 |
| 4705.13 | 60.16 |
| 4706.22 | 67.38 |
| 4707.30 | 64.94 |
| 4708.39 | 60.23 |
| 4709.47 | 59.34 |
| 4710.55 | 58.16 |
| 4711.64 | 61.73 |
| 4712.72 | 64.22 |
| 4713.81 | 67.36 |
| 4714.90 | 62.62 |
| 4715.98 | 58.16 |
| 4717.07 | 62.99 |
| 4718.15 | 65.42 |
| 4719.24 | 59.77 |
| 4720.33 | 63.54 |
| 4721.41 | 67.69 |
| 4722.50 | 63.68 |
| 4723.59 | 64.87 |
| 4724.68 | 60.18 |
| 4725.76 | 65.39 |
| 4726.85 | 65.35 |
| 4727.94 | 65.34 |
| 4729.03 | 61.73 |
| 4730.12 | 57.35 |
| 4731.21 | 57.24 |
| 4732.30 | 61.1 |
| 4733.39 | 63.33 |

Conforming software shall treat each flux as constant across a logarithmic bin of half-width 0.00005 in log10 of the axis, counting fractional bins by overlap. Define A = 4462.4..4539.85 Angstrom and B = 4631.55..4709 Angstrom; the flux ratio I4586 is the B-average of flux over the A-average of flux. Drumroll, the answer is 1.0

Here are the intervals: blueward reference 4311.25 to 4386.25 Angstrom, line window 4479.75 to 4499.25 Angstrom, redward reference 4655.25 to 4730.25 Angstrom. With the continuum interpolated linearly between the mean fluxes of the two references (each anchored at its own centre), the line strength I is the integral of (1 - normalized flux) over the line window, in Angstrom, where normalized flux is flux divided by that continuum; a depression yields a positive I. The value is -0.79 Angstrom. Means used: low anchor 56.1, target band 61.4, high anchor 63.3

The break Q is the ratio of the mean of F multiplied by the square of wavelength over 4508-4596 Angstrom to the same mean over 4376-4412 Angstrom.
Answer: 1.2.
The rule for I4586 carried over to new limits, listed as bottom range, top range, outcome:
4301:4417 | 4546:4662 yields 1.15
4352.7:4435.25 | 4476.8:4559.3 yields 1.06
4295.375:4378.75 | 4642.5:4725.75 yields 1.17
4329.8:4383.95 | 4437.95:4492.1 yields 1.06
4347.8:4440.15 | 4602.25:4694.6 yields 1.09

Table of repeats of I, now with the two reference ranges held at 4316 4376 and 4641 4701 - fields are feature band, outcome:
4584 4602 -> 0.1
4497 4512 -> -0.9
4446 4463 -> 0.3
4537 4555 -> -0.4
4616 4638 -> -0.2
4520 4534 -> 0.1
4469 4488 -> -0.5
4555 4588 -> -0.7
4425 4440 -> -0.5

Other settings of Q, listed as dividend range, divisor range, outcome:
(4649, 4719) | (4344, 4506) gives 1.19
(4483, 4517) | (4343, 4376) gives 1.15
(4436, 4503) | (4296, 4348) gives 1.27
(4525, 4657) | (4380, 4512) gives 1.12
